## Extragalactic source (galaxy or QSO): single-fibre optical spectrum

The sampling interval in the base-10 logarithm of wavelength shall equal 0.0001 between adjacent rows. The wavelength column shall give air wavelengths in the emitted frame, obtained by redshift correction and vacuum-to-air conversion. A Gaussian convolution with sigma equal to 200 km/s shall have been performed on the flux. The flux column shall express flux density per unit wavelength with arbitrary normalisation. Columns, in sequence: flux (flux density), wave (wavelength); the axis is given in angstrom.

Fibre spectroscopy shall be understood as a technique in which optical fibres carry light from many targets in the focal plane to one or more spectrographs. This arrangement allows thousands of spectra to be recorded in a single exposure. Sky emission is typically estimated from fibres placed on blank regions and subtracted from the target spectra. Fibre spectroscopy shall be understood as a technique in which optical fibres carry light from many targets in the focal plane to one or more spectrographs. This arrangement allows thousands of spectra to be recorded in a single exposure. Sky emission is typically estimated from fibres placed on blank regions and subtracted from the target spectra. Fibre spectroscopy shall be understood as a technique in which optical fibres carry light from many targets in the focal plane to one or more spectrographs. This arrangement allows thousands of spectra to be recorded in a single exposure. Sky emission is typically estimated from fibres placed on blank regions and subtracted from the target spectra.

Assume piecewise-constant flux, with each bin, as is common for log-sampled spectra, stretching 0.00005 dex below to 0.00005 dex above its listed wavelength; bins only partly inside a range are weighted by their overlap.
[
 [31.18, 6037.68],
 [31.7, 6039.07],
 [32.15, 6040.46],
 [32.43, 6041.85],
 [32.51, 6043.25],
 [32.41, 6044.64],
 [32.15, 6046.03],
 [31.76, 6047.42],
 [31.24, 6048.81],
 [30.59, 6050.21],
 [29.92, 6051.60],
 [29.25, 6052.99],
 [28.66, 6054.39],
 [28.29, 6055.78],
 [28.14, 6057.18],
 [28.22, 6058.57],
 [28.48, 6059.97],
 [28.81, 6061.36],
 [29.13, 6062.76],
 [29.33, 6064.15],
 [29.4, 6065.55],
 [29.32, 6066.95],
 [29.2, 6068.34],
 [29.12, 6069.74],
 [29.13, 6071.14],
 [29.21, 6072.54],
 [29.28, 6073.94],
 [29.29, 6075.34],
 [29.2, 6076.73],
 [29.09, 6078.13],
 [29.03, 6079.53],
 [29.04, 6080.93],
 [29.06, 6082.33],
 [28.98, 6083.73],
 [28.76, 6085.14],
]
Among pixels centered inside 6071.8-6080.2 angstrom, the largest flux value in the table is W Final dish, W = 29.29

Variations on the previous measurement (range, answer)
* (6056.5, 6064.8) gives 29.33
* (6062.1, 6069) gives 29.4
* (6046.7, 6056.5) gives 31.76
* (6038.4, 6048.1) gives 32.51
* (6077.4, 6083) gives 29.09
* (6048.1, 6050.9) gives 31.24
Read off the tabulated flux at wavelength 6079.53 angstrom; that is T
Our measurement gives 29.03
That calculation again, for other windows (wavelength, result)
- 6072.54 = 29.21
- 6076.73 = 29.2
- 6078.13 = 29.09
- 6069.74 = 29.12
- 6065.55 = 29.4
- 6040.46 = 32.15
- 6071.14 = 29.13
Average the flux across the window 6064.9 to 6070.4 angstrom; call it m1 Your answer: 29.3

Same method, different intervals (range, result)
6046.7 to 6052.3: 30.9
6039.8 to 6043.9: 32.3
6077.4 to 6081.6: 29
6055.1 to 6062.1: 28.4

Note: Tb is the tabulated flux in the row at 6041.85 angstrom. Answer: 32.43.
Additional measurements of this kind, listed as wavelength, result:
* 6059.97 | 28.48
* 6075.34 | 29.29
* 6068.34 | 29.2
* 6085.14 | 28.76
